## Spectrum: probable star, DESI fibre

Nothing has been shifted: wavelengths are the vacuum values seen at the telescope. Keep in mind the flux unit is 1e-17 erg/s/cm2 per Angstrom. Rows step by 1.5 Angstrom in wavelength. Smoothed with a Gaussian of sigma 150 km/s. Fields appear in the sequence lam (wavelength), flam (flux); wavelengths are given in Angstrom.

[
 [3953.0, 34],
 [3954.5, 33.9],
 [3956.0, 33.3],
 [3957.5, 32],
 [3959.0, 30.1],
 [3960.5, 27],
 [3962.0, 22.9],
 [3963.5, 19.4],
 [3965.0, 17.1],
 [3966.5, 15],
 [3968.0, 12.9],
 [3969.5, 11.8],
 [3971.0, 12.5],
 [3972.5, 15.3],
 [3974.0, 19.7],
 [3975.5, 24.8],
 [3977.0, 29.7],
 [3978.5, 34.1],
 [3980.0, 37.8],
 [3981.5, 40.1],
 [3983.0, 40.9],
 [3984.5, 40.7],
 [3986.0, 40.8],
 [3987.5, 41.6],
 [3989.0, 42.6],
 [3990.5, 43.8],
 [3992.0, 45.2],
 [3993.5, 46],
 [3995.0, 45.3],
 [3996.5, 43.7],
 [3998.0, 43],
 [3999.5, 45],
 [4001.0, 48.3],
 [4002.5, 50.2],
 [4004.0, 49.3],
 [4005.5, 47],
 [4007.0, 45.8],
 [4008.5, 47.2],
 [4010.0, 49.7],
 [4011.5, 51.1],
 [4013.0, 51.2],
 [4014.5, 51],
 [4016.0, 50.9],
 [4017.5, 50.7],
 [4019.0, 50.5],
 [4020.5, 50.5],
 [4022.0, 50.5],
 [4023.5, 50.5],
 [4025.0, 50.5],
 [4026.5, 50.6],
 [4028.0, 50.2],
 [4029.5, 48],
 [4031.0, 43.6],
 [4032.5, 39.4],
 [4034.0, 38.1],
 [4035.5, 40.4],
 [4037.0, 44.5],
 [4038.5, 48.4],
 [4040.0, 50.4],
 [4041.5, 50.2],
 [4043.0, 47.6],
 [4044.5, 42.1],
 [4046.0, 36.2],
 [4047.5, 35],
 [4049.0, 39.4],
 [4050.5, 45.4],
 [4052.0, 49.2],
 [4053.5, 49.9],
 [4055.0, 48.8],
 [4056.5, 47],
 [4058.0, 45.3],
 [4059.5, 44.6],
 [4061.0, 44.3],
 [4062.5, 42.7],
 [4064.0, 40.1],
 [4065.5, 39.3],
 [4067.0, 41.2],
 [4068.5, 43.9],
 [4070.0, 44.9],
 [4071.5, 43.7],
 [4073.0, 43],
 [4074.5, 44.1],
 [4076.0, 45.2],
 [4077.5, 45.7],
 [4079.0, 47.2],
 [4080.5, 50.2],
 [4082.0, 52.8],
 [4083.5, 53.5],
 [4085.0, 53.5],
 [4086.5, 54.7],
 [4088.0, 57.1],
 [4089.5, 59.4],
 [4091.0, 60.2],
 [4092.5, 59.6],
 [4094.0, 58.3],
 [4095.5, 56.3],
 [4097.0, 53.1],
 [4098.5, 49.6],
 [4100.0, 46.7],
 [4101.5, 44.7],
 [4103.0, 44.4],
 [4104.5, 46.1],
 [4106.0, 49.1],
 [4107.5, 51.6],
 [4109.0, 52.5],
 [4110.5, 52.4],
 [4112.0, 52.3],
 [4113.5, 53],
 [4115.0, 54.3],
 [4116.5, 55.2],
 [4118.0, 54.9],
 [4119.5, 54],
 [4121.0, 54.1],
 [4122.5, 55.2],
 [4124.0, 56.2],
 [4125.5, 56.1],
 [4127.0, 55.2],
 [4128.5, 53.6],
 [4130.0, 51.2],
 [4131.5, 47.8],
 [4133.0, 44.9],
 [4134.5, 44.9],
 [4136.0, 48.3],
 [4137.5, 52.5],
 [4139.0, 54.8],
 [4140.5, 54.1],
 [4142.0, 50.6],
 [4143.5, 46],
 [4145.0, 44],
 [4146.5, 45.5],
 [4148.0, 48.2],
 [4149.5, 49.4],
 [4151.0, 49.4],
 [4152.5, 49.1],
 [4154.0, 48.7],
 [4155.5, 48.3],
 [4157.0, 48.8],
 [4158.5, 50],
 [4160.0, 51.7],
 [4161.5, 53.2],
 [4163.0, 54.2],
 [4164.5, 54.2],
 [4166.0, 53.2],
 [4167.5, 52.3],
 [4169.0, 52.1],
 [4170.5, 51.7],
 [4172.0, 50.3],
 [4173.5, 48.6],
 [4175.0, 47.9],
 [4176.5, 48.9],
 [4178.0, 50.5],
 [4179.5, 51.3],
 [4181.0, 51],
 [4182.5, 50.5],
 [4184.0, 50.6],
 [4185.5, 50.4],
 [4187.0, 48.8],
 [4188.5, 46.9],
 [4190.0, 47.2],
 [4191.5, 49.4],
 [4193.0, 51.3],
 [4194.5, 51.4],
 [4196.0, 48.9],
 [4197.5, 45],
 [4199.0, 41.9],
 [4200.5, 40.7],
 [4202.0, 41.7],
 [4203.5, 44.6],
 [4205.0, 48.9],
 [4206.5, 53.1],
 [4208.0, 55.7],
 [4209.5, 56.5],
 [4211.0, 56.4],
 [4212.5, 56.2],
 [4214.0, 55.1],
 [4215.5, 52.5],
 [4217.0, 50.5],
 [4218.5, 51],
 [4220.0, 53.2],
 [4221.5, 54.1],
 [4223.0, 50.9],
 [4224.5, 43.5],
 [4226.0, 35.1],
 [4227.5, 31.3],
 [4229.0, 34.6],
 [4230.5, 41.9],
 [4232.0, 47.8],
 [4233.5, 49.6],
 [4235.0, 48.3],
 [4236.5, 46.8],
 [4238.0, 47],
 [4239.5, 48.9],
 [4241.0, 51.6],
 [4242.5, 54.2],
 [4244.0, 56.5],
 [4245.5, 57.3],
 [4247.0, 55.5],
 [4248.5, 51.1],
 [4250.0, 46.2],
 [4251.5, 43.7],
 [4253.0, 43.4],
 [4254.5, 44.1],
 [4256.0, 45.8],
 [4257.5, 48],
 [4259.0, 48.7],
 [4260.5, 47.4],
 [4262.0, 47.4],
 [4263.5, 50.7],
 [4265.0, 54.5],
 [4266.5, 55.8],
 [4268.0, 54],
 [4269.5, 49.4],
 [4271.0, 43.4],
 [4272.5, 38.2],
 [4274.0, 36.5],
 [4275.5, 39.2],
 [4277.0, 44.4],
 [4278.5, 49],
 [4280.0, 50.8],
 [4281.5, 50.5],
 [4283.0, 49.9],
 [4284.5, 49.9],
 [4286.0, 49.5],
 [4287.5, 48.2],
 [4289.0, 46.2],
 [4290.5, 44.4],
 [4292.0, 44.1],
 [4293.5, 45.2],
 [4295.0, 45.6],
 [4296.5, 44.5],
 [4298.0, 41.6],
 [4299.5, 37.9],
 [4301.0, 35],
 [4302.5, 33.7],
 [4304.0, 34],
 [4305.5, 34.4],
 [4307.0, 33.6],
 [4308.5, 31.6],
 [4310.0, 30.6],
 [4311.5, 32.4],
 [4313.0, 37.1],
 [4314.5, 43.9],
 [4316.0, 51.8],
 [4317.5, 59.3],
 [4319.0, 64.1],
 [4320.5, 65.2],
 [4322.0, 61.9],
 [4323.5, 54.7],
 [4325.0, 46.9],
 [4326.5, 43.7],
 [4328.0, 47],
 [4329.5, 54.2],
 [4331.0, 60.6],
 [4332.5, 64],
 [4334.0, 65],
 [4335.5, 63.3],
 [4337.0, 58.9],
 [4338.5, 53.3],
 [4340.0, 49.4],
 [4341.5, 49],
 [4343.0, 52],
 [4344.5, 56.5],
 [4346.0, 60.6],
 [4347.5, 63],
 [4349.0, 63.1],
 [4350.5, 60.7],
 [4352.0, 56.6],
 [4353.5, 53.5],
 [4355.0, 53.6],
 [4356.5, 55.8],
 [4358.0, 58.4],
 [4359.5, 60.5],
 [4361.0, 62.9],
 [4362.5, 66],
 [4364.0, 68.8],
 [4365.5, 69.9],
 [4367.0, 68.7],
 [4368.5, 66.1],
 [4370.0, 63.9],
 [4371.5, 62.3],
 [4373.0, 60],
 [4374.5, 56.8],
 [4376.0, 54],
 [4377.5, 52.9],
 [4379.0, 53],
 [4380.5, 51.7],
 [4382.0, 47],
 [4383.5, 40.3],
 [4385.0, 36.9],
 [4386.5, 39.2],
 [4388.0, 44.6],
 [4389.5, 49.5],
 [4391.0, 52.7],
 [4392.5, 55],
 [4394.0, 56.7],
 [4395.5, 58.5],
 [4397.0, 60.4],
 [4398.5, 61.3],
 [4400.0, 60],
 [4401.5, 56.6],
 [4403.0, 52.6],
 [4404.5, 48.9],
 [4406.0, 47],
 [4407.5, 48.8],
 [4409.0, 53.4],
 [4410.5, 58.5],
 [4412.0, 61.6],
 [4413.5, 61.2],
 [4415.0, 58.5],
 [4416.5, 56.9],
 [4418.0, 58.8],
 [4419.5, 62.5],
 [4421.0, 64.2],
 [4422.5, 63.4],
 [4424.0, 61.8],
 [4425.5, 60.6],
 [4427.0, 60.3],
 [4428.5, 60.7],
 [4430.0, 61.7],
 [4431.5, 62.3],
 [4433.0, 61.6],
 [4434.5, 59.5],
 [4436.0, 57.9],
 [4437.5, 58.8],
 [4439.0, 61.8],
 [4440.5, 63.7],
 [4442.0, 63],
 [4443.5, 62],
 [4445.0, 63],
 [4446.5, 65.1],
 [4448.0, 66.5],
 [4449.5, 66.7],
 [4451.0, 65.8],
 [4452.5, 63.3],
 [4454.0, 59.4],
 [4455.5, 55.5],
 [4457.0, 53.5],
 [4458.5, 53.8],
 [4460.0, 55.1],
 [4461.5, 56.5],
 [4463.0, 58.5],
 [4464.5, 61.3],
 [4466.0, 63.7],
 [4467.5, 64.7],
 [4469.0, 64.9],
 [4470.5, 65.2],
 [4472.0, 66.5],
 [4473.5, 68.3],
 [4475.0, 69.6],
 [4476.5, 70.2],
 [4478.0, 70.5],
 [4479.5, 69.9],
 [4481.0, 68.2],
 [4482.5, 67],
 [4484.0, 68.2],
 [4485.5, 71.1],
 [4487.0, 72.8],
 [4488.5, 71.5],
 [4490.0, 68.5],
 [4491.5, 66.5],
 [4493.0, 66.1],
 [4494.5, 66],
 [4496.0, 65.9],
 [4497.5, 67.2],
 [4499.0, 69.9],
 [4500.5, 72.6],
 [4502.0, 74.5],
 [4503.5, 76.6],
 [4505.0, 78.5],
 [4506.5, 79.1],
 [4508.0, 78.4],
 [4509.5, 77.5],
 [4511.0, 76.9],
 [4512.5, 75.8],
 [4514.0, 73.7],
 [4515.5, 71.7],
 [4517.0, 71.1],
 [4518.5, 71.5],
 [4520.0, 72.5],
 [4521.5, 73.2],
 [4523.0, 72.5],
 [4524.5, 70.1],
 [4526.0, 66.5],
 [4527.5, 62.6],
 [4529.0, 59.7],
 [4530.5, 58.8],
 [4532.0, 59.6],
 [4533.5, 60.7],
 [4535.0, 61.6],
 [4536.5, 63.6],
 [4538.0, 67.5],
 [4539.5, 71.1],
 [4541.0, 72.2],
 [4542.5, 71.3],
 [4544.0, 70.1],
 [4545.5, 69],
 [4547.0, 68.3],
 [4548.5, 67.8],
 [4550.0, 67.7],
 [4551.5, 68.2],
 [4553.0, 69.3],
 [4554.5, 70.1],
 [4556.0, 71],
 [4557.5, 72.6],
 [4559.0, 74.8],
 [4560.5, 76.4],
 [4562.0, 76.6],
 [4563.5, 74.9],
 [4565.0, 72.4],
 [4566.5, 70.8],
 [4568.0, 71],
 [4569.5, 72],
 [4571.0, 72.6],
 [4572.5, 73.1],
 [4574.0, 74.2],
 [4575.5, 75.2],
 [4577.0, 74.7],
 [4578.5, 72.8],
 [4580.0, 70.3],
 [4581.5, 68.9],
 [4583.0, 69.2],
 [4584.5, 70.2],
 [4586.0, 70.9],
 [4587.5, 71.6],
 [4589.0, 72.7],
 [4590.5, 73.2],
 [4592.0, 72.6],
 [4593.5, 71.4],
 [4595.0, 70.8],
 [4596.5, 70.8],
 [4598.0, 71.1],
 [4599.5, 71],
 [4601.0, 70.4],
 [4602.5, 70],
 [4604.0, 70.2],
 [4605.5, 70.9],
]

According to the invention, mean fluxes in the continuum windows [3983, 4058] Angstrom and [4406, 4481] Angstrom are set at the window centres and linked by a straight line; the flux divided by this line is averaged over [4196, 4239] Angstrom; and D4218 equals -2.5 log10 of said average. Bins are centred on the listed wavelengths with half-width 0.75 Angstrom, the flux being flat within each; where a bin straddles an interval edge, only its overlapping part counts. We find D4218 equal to 0.12 mag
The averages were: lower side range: 46.2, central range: 47.7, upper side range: 61.6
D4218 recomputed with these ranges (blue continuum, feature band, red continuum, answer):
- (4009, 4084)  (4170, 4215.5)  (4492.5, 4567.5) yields 0.08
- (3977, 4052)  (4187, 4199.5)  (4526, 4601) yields 0.12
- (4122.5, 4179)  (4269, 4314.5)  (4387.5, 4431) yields 0.28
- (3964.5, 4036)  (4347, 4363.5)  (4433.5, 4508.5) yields 0.00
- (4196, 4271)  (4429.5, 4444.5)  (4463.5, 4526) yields 0.07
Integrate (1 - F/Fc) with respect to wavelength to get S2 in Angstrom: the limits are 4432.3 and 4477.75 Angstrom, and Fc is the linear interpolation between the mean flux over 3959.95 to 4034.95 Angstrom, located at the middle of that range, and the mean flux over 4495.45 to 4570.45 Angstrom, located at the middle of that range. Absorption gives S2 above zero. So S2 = 2.6 Angstrom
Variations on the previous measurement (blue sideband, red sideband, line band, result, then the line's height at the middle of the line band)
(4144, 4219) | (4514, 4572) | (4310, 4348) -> 2.70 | 57.9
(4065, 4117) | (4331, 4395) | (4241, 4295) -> 6.25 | 54.4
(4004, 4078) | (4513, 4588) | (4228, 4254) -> 3.33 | 55.4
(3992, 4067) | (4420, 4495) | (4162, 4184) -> 0.38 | 52.1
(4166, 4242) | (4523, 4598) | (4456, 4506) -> -1.17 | 65.2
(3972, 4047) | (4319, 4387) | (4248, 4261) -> 1.66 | 53.2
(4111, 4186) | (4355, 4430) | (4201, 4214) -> 0.22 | 52.5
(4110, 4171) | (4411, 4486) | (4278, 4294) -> 2.45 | 56.7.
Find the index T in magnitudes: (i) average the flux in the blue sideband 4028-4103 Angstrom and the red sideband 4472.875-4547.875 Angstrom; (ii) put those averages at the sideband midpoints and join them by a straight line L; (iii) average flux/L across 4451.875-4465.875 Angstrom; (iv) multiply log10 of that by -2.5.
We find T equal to 0.16 mag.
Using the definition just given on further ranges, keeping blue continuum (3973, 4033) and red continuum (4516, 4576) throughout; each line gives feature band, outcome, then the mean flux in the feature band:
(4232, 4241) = 0.14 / 48.4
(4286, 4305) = 0.35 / 41.9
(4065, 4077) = 0.10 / 43.3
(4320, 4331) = 0.11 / 53.6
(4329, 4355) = 0.04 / 57.8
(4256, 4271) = 0.13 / 50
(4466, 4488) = -0.03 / 68.2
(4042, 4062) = 0.06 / 44.3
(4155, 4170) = 0.00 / 51.9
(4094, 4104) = -0.02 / 49.7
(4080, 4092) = -0.15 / 55.4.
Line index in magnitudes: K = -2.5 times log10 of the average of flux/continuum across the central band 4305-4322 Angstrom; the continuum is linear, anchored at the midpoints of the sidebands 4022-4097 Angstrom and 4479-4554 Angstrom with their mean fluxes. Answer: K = 0.310 mag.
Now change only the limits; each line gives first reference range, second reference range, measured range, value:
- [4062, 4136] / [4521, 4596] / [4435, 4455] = 0.04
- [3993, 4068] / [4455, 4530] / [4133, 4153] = 0.06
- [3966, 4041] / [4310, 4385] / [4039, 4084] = -0.03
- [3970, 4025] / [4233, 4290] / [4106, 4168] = -0.13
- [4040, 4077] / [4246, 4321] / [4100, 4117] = -0.14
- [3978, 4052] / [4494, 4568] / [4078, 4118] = -0.07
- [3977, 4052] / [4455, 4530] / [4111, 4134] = -0.06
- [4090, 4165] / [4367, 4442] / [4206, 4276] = 0.11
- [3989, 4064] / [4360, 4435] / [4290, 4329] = 0.23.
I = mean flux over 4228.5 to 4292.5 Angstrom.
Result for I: 47.8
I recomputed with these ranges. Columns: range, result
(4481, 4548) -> 69.7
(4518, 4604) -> 70.1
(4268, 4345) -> 47.4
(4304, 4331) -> 46.6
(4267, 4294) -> 46.4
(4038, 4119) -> 48.5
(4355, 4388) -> 56.6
